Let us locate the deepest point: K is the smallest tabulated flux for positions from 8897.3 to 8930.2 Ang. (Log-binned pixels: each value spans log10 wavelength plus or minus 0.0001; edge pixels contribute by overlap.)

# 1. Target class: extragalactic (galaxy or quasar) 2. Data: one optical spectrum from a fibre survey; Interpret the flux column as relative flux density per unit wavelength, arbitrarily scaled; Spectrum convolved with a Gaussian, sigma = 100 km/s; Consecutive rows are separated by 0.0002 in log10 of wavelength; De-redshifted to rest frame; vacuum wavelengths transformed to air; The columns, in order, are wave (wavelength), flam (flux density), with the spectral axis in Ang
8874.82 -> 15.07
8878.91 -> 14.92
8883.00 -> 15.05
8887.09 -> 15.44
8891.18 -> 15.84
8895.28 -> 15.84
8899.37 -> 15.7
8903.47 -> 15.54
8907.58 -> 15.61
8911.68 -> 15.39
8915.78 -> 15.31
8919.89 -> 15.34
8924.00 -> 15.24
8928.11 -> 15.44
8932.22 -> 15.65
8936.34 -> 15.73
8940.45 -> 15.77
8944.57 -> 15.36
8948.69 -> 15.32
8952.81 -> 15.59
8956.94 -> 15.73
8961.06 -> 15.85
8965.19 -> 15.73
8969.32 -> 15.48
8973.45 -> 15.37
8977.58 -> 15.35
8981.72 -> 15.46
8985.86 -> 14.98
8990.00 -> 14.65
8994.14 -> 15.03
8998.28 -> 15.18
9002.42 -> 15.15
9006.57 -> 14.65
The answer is 15.24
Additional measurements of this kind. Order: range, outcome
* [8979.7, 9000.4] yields 14.65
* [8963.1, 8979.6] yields 15.35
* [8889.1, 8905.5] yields 15.54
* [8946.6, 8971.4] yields 15.32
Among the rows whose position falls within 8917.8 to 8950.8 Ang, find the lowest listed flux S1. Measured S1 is 15.24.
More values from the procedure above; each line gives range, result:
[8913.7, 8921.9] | 15.31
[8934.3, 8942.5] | 15.73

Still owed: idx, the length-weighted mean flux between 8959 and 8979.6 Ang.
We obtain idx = 15.6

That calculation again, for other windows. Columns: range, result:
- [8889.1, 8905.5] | 15.7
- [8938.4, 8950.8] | 15.5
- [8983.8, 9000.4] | 15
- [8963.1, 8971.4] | 15.6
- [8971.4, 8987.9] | 15.3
